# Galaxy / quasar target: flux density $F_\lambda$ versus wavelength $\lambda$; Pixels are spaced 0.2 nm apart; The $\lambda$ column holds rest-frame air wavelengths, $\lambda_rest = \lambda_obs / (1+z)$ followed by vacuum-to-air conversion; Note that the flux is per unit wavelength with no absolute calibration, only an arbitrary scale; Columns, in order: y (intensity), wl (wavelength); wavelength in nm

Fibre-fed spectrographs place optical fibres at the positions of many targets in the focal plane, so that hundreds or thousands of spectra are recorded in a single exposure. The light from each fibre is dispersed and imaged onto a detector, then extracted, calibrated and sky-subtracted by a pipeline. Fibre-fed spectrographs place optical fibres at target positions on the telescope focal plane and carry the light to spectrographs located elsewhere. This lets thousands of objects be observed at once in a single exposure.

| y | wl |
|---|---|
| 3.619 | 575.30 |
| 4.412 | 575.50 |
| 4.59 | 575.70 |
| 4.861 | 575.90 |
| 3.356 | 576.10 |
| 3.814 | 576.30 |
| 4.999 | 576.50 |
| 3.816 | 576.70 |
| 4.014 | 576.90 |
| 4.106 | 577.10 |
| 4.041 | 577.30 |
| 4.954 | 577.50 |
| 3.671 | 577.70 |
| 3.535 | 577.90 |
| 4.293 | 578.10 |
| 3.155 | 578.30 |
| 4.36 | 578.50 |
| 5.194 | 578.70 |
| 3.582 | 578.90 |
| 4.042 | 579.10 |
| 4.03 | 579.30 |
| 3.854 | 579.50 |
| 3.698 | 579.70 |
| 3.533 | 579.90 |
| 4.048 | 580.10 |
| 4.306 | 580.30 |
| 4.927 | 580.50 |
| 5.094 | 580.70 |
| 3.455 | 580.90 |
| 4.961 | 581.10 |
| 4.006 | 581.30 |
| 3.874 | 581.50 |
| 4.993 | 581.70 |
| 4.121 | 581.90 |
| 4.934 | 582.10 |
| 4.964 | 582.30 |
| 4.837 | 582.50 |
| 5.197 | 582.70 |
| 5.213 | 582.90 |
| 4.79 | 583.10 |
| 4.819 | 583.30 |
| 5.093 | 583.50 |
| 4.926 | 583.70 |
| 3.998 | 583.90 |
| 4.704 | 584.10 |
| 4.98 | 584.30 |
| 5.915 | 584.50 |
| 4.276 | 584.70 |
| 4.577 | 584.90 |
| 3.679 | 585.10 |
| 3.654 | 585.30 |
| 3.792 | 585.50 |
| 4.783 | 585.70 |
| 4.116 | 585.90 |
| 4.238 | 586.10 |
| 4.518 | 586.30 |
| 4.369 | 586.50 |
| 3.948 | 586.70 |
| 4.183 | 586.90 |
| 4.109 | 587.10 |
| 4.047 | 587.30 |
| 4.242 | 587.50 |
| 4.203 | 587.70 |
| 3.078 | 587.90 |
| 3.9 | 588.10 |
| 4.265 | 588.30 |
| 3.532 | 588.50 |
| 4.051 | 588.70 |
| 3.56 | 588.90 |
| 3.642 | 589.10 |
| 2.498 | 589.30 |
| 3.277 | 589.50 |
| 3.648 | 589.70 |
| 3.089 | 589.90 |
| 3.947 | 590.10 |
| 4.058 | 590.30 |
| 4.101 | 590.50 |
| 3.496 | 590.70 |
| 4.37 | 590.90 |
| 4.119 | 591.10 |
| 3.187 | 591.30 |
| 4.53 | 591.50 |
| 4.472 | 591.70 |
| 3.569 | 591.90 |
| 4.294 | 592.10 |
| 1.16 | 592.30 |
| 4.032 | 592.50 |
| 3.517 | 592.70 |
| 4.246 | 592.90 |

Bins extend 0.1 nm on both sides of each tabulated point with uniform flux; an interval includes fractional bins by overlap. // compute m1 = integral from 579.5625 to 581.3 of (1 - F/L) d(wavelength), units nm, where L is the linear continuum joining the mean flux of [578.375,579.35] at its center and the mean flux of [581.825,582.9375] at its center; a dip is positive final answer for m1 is 0.11 nm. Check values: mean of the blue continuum 4.22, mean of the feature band 4.23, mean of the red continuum 4.88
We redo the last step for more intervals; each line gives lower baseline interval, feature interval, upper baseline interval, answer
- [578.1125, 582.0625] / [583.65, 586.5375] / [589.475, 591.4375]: -0.32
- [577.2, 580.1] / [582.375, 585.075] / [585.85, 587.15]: -0.46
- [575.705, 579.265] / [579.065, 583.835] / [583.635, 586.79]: -0.25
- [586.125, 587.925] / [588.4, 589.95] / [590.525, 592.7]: 0.20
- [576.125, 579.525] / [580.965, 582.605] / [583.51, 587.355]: -0.13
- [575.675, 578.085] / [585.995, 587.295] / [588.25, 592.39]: -0.15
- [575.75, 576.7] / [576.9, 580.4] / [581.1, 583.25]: 0.31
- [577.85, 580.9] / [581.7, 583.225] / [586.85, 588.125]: -0.31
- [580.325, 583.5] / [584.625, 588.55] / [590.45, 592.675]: 0.14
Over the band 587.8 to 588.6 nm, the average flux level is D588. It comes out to 3.69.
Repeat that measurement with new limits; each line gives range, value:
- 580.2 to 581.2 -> 4.55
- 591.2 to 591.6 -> 3.86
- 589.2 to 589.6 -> 2.89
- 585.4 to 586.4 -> 4.29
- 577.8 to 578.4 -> 3.66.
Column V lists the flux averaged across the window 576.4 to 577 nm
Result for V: 4.28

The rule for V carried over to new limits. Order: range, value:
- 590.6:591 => 3.93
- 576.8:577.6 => 4.28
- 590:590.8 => 3.9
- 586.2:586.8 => 4.28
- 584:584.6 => 5.2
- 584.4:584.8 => 5.1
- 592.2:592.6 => 2.6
